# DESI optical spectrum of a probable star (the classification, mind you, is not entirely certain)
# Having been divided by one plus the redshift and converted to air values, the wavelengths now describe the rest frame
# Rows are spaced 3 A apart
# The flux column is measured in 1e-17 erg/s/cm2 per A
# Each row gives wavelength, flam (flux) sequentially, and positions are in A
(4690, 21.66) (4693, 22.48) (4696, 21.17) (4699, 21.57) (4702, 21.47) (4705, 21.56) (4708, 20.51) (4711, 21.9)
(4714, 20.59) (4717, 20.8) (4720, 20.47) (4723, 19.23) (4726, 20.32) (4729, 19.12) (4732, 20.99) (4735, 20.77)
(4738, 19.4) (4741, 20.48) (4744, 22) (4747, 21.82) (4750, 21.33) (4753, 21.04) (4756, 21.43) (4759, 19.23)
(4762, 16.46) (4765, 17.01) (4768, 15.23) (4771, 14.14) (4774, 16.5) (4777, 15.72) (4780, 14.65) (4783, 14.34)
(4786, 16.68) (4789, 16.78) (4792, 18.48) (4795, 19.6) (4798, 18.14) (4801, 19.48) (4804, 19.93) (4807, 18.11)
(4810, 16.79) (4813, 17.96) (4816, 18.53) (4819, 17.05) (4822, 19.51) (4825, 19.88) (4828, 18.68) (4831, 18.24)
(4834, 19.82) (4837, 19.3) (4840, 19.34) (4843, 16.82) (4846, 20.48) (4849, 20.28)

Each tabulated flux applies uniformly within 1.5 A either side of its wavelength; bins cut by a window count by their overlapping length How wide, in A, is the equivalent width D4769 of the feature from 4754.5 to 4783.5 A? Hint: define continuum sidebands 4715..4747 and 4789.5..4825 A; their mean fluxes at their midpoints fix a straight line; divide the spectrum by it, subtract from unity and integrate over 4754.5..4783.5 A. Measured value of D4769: 4.4 A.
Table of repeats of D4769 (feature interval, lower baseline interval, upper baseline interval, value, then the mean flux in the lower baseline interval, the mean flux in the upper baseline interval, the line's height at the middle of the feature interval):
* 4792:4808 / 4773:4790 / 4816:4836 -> -1.89 A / 15.7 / 18.8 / 17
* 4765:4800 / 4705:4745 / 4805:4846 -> 5.28 A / 20.5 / 18.6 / 19.4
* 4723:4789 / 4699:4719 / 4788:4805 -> 4.73 A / 21.2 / 18.8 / 19.9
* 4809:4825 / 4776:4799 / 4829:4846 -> -0.15 A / 16.8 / 18.9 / 18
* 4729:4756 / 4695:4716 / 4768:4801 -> -2.64 A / 21.2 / 16.6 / 19.1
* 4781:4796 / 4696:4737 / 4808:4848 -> 1.83 A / 20.7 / 18.7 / 19.4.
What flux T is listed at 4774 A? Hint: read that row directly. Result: 16.5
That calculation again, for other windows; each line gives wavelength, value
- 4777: 15.72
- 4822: 19.51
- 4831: 18.24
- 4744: 22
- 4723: 19.23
